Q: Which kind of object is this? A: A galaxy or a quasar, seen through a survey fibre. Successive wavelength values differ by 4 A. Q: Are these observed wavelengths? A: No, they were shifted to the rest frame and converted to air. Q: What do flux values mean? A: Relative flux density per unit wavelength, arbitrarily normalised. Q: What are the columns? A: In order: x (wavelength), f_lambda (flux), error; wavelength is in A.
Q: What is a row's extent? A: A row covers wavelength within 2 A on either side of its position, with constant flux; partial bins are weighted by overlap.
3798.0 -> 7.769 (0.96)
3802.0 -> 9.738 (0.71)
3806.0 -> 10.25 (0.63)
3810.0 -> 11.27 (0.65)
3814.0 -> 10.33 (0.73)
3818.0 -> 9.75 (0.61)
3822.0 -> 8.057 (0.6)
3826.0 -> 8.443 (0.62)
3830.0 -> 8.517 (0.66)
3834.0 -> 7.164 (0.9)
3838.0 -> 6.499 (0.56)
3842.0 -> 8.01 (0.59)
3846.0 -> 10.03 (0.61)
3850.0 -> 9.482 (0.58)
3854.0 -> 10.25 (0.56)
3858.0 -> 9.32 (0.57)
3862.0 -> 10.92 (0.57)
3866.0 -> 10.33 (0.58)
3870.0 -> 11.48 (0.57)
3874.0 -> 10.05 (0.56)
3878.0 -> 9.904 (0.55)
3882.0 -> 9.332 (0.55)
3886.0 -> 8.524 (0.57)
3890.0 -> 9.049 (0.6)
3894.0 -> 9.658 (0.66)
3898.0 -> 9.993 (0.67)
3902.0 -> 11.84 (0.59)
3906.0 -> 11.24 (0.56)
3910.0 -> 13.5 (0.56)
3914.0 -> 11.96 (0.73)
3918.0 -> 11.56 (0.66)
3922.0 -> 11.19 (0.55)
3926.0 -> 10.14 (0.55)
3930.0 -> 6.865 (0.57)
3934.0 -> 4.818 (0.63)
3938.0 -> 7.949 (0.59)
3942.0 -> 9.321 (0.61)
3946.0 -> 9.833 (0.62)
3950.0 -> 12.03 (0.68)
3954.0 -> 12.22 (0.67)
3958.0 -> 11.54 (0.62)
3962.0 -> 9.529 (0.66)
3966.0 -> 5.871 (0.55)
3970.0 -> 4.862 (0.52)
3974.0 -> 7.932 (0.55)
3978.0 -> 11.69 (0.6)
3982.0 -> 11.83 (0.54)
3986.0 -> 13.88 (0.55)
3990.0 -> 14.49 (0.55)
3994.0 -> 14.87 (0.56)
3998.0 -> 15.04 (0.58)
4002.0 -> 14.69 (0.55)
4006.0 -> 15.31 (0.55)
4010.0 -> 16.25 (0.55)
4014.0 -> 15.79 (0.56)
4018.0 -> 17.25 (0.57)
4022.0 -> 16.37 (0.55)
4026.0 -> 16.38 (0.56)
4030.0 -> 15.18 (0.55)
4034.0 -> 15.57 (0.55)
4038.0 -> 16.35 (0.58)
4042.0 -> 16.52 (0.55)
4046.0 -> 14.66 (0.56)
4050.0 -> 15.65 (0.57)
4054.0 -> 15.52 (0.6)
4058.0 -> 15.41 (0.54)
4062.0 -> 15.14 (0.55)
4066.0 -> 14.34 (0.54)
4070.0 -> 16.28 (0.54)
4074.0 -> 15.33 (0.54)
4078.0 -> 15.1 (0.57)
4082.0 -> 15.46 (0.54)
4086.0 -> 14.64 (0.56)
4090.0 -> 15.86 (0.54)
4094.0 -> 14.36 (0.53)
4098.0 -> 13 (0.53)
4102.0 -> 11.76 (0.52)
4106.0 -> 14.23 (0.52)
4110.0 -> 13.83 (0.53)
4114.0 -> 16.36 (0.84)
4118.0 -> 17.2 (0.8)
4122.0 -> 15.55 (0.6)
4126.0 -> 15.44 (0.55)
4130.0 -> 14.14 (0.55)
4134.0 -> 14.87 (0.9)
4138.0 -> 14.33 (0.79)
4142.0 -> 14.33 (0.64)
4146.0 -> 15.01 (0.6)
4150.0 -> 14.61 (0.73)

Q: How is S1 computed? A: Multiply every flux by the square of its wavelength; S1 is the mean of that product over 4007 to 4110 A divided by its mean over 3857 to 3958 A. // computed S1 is 1.62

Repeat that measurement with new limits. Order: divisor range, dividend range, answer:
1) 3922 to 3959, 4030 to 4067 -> 1.73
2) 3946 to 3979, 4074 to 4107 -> 1.63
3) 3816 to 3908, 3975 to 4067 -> 1.72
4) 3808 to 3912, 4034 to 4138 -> 1.73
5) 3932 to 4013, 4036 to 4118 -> 1.40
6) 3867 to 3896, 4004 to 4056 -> 1.76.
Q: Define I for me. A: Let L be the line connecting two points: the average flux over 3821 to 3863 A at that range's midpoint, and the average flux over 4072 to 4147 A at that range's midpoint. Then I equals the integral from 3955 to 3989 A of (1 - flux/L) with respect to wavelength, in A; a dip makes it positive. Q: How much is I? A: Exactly 5.4 A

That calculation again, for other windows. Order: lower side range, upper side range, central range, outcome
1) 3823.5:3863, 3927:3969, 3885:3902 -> -1.5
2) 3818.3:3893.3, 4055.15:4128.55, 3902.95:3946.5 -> 3.7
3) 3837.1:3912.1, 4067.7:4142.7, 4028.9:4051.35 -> -3.6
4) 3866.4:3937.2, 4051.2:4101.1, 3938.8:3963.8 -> 1.8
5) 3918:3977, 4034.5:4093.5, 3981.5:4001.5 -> -4.9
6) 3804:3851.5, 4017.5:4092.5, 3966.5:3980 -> 5.4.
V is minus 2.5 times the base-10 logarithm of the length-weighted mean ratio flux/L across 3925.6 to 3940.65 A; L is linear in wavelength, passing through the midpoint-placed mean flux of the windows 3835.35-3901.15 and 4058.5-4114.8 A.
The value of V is 0.46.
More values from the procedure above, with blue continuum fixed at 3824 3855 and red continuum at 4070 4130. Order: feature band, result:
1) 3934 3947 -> 0.302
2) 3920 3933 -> 0.173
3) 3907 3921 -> -0.180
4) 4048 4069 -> -0.104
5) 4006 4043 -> -0.232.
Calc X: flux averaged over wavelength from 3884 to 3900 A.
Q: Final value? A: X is 9.31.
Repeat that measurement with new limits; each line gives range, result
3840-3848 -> 9.02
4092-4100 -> 13.7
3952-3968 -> 9.79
